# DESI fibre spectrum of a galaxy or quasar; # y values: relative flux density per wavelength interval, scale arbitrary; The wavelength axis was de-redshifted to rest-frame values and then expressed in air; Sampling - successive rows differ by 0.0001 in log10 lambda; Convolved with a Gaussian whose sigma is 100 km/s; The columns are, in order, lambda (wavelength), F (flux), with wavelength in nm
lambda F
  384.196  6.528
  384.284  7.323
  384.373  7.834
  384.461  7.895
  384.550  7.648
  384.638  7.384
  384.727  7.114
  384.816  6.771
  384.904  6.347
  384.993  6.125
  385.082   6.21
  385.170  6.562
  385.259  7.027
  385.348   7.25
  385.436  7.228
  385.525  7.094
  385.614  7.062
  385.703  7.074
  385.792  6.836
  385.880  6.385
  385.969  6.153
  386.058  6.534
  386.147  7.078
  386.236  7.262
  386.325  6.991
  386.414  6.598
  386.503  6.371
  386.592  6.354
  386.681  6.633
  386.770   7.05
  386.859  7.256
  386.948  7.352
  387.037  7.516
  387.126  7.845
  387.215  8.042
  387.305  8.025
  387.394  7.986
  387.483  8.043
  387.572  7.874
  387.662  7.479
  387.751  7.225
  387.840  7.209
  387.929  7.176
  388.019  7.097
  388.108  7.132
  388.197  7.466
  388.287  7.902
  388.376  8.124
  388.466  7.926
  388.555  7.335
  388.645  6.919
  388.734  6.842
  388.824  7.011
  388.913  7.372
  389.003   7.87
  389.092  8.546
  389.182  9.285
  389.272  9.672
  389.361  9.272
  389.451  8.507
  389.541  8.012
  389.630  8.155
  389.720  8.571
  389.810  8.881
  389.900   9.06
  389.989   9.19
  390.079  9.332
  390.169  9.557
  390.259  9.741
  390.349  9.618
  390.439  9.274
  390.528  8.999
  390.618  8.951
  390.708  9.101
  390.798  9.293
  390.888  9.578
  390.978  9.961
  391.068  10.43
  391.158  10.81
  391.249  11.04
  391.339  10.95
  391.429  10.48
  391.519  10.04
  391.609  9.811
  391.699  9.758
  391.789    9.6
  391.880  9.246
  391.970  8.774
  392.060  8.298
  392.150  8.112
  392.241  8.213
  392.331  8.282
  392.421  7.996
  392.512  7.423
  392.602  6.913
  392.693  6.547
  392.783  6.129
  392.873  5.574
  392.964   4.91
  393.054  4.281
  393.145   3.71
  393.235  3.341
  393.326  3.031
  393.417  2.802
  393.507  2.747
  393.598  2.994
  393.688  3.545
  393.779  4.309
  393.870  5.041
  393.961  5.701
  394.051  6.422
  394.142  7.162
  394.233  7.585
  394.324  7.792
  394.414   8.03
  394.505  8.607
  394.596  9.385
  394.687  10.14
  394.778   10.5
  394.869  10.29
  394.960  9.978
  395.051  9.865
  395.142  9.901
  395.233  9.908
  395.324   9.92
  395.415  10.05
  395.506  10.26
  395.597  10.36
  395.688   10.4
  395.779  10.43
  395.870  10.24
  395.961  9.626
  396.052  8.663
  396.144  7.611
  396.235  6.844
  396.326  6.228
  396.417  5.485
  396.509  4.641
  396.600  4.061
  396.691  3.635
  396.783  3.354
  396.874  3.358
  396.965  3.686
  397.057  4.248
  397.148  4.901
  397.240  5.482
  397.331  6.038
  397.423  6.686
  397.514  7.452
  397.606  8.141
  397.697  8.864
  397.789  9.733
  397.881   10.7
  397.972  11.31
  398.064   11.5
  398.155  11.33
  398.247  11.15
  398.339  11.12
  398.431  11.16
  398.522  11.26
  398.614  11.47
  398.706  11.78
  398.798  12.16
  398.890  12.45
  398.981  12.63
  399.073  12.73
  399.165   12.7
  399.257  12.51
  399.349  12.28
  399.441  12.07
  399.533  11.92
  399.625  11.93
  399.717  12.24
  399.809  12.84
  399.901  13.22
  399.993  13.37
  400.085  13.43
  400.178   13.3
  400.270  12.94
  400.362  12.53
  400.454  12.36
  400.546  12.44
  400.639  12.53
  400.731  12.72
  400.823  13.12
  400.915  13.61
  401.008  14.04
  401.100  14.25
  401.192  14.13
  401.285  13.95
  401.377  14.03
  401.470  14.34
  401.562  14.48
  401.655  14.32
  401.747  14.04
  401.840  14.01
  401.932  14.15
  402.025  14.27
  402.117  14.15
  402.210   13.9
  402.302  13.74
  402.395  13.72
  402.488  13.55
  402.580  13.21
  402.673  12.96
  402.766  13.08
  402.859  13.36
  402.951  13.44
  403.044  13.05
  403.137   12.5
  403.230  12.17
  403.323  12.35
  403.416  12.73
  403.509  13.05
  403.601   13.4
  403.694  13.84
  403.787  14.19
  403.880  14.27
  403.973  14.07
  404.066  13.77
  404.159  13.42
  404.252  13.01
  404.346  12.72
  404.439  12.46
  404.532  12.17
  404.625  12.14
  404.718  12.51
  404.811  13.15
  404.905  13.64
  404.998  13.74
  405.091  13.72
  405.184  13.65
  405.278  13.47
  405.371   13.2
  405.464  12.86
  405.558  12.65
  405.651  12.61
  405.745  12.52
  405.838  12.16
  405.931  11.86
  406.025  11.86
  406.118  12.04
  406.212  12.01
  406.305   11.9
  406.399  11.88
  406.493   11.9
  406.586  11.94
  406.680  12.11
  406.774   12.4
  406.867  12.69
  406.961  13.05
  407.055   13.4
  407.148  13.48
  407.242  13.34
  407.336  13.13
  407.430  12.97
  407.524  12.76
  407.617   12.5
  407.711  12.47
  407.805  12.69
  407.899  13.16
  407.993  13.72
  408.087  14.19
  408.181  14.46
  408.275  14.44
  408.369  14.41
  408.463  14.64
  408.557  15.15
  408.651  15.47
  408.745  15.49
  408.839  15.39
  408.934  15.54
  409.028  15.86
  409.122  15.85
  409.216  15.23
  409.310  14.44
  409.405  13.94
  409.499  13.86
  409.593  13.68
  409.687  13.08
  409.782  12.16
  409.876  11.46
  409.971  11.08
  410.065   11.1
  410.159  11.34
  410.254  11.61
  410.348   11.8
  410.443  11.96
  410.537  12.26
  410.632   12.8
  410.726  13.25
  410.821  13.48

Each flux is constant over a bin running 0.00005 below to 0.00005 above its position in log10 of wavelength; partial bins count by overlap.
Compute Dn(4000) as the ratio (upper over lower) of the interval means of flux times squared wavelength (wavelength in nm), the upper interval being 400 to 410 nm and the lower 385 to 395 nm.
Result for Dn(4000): 1.9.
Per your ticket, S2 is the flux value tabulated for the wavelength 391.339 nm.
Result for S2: 10.95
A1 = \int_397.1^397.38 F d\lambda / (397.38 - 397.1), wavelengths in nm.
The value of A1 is 5.47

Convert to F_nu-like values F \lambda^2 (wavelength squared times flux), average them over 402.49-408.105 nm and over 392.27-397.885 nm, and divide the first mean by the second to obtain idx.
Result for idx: 2.0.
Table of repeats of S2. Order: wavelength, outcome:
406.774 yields 12.4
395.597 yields 10.36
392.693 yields 6.547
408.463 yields 14.64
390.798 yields 9.293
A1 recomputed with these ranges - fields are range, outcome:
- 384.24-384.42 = 7.59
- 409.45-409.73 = 13.6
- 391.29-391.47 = 10.7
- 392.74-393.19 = 4.92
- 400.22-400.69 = 12.6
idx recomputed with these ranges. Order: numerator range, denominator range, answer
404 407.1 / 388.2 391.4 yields 1.55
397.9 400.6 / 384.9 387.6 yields 1.85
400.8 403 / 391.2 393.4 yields 1.93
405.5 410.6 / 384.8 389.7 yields 1.98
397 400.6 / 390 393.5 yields 1.40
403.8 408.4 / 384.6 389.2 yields 1.98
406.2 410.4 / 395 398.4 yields 1.75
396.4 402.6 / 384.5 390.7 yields 1.55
